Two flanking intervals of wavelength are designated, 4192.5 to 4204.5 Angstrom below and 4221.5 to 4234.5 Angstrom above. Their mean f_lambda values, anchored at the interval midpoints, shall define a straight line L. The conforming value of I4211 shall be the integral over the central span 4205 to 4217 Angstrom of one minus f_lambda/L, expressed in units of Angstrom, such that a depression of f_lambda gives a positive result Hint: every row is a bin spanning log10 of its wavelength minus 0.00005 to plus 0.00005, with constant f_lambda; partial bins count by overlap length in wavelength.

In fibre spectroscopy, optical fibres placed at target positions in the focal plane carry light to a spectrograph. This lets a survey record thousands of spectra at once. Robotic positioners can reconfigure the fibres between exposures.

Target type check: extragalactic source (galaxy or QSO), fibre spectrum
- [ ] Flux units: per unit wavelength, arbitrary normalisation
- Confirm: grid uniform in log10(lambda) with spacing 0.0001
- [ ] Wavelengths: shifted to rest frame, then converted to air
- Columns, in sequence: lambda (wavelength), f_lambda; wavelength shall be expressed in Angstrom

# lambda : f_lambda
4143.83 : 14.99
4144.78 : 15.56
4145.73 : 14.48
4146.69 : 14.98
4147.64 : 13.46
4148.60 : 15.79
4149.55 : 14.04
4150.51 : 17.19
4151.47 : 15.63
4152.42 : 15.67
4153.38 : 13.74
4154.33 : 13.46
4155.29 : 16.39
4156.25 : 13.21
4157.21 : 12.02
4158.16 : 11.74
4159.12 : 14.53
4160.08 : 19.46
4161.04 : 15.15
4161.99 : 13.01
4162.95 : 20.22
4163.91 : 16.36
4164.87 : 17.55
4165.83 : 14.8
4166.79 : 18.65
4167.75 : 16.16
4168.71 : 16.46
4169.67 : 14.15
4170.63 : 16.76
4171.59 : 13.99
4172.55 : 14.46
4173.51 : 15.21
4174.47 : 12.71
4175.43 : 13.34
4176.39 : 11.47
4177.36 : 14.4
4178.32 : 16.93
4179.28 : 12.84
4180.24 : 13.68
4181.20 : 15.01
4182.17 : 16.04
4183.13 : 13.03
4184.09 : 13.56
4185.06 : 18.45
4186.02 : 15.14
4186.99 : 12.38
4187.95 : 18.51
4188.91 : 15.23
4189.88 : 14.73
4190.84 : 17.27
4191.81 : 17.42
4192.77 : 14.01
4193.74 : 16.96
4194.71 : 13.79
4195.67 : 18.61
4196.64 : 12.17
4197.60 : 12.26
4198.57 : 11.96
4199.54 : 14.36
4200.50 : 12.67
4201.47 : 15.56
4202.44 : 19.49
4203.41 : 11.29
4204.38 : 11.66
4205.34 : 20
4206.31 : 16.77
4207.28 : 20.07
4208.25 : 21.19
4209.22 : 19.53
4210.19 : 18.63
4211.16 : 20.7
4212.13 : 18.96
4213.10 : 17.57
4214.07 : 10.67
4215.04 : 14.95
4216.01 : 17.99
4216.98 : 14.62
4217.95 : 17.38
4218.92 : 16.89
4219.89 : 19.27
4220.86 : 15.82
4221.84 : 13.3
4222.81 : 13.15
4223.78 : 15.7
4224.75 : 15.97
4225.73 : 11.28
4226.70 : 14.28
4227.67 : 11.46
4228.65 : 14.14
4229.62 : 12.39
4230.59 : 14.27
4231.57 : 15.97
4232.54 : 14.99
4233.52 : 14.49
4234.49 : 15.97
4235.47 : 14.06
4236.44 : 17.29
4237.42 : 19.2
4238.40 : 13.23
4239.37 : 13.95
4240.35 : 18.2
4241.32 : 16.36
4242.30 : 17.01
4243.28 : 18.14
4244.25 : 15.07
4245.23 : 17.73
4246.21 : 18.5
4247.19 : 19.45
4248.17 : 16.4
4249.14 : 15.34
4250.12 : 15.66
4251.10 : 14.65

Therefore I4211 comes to -3.15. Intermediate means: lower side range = 14.3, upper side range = 14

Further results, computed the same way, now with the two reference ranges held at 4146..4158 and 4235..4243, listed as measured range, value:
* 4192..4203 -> 0.47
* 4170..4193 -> 0.39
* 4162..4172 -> -1.03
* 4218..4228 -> 0.65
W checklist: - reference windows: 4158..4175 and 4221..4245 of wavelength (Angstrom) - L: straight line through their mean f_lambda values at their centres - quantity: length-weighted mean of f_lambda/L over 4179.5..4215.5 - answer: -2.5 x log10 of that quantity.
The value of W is -0.03 mag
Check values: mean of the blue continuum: 15.7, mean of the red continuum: 15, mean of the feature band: 15.8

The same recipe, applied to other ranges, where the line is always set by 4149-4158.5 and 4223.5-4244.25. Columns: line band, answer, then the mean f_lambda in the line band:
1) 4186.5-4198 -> -0.04 mag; 15.3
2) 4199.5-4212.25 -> -0.16 mag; 17.3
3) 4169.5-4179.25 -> 0.02 mag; 14.3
